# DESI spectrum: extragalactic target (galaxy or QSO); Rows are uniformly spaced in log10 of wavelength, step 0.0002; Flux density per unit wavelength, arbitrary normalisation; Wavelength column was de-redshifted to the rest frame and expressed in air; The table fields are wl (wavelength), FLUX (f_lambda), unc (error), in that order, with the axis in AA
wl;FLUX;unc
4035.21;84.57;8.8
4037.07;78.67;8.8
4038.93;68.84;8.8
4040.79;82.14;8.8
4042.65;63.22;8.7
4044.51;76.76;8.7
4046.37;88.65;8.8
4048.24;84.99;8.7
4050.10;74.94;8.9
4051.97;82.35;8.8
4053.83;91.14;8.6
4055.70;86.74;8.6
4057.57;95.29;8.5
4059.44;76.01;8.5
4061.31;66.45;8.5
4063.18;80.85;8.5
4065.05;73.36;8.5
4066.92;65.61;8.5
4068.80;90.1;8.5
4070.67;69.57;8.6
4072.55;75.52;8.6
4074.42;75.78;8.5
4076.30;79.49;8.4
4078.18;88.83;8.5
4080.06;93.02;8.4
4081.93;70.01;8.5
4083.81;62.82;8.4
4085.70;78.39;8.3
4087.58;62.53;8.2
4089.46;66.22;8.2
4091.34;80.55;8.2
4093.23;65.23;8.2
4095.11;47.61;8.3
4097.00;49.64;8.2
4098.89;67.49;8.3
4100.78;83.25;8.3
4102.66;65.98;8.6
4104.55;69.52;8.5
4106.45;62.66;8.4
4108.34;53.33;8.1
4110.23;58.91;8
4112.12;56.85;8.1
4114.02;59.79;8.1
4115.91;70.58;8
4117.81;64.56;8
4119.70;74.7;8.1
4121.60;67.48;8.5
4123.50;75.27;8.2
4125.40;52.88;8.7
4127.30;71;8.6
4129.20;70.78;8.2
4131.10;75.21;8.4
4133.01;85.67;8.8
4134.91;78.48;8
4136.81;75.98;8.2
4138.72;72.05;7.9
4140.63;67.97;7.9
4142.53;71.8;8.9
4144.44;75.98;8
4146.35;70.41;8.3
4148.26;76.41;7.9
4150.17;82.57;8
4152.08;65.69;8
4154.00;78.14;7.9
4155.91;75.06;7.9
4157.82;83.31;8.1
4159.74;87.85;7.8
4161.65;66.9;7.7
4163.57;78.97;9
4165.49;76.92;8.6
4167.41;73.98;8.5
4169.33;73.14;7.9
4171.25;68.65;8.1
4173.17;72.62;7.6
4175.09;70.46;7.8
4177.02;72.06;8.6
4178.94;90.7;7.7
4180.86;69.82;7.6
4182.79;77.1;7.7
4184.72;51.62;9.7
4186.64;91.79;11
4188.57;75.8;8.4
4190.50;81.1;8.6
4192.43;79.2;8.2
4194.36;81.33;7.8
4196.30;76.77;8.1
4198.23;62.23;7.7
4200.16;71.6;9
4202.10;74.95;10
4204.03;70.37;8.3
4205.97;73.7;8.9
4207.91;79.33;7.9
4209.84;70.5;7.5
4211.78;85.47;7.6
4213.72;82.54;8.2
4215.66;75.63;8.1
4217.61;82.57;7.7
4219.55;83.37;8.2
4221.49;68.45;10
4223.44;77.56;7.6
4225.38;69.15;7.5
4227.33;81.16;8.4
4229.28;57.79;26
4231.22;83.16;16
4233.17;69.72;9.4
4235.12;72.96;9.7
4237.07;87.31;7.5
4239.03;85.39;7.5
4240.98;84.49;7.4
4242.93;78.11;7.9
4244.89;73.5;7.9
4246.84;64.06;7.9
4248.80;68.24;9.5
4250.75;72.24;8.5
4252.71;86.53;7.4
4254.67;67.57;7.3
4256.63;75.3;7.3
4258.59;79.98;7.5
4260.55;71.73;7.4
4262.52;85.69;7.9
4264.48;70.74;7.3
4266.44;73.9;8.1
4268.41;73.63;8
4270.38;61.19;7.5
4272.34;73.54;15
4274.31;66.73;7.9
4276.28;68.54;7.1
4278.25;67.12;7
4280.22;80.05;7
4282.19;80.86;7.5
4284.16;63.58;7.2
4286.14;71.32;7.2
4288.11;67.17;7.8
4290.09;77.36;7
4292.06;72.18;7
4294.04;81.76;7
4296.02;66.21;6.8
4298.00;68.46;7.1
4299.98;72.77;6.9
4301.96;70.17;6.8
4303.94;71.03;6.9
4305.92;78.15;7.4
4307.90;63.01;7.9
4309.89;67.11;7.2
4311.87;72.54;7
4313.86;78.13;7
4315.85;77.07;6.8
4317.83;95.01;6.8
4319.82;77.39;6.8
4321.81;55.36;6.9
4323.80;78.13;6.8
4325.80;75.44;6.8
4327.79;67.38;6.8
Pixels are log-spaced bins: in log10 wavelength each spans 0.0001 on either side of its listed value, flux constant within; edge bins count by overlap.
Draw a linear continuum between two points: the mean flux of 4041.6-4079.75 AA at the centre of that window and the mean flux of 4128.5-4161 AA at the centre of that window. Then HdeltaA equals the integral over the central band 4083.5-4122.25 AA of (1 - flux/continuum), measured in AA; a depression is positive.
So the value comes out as 6.3 AA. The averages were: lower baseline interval 79.5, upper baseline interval 76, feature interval 65.2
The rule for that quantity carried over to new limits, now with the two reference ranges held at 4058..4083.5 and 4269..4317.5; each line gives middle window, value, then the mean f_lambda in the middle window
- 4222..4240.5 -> -0.7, 76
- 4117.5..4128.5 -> 1.2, 67.9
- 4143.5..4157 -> 0.1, 75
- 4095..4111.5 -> 3.0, 62.7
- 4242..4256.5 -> 0.0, 73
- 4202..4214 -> -0.4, 76.5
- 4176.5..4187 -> 0.0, 74.8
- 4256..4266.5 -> -0.6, 76.5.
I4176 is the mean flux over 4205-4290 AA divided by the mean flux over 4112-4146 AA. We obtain 1.1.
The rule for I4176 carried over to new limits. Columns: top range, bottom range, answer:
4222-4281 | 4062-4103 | 1.02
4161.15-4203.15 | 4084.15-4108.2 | 1.13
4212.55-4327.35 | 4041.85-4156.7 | 1.02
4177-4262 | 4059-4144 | 1.08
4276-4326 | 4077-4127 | 1.08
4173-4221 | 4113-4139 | 1.07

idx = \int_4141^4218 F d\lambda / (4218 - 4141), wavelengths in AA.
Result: 75.5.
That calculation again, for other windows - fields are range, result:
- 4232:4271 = 75.3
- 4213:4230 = 75.5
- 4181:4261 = 75.6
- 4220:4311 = 73.2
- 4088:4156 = 68.9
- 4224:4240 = 75.9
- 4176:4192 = 76.3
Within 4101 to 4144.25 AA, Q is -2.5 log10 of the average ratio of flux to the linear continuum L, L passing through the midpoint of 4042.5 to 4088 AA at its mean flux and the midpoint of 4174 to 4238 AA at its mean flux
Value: 0.13 mag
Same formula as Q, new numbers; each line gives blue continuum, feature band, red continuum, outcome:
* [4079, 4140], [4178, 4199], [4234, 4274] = -0.06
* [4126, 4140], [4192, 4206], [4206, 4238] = 0.04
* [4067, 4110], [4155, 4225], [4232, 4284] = -0.04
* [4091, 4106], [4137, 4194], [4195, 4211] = -0.08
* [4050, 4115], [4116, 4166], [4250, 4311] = -0.02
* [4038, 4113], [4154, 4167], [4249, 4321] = -0.07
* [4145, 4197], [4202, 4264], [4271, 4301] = -0.04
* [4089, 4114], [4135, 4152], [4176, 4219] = -0.07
